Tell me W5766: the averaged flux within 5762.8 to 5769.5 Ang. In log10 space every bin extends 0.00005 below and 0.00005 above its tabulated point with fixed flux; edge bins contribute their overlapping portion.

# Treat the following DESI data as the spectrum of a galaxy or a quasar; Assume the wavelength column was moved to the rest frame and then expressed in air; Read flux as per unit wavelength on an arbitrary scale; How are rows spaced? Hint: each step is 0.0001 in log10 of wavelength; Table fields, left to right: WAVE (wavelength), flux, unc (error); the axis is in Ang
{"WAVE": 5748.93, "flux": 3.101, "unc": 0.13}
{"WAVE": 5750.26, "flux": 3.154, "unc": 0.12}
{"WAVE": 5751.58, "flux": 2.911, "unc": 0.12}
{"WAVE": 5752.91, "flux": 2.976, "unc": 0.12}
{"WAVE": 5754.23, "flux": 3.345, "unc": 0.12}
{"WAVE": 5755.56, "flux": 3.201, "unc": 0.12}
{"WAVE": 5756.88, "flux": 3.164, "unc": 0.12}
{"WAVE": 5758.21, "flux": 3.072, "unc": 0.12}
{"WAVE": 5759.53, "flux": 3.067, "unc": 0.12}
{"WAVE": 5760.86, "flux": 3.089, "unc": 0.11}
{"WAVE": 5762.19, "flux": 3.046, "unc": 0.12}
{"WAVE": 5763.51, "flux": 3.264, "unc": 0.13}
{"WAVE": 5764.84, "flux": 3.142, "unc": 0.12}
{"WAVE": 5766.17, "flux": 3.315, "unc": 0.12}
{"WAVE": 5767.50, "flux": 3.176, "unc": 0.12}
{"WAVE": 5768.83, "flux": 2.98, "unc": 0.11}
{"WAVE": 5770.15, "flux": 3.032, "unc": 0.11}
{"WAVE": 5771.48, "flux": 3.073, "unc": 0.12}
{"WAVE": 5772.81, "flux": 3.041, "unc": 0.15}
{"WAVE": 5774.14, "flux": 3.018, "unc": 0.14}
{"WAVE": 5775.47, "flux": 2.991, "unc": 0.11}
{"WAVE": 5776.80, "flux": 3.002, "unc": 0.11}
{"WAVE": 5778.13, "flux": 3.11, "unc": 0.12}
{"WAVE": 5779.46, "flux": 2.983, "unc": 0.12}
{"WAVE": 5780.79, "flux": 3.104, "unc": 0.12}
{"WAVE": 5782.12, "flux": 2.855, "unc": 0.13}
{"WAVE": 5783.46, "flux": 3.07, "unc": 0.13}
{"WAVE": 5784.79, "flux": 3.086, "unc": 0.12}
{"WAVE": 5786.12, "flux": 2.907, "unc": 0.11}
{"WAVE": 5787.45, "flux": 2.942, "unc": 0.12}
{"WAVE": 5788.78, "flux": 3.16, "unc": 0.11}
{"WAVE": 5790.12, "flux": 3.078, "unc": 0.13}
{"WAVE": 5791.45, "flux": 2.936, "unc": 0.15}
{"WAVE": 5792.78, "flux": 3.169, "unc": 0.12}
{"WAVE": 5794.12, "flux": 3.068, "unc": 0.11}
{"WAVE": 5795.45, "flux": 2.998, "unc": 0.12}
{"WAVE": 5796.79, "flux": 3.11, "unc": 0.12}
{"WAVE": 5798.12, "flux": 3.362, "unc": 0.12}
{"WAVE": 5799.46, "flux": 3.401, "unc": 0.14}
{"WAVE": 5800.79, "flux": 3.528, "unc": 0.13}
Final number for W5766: 3.18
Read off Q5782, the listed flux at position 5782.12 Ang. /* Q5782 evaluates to 2.855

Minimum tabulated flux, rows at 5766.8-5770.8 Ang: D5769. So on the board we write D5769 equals 2.98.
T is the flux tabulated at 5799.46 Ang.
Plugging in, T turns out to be 3.401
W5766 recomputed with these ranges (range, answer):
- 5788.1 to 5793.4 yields 3.09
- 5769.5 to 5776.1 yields 3.03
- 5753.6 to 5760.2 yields 3.17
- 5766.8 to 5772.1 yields 3.07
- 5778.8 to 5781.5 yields 3.04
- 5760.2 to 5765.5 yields 3.14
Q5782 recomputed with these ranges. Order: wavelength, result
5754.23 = 3.345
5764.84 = 3.142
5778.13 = 3.11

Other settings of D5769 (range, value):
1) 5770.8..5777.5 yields 2.991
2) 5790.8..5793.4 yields 2.936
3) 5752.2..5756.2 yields 2.976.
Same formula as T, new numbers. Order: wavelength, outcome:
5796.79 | 3.11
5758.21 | 3.072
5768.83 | 2.98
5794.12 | 3.068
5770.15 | 3.032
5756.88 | 3.164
